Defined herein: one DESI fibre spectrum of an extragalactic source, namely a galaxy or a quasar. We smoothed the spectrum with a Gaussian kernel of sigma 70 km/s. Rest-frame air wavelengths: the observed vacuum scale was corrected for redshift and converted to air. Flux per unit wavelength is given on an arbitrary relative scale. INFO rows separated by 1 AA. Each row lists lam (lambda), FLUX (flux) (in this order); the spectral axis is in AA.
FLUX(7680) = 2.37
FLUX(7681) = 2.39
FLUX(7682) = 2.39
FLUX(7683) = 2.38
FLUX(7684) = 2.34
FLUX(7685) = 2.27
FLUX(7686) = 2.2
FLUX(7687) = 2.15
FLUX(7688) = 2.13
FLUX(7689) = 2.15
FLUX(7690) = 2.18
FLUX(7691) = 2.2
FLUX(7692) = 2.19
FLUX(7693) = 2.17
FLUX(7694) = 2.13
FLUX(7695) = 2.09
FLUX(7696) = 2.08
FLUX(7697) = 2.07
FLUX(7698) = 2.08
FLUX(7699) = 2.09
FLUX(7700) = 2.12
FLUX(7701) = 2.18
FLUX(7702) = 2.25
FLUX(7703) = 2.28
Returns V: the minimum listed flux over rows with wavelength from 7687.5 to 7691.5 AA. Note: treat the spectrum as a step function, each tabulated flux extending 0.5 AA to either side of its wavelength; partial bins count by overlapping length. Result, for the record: 2.13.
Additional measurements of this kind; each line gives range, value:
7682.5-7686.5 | 2.2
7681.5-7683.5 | 2.38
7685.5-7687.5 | 2.15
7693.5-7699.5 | 2.07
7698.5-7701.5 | 2.09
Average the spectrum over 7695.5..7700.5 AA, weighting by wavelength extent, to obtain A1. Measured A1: 2.09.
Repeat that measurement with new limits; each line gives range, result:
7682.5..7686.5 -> 2.3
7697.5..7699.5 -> 2.08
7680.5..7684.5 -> 2.38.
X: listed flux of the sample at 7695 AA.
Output 2.09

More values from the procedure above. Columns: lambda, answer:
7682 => 2.39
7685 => 2.27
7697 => 2.07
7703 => 2.28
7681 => 2.39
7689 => 2.15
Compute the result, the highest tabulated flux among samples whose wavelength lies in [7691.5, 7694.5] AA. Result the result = 2.19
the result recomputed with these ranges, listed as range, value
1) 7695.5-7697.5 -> 2.08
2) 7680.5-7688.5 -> 2.39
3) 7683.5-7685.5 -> 2.34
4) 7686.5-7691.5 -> 2.2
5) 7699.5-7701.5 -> 2.18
